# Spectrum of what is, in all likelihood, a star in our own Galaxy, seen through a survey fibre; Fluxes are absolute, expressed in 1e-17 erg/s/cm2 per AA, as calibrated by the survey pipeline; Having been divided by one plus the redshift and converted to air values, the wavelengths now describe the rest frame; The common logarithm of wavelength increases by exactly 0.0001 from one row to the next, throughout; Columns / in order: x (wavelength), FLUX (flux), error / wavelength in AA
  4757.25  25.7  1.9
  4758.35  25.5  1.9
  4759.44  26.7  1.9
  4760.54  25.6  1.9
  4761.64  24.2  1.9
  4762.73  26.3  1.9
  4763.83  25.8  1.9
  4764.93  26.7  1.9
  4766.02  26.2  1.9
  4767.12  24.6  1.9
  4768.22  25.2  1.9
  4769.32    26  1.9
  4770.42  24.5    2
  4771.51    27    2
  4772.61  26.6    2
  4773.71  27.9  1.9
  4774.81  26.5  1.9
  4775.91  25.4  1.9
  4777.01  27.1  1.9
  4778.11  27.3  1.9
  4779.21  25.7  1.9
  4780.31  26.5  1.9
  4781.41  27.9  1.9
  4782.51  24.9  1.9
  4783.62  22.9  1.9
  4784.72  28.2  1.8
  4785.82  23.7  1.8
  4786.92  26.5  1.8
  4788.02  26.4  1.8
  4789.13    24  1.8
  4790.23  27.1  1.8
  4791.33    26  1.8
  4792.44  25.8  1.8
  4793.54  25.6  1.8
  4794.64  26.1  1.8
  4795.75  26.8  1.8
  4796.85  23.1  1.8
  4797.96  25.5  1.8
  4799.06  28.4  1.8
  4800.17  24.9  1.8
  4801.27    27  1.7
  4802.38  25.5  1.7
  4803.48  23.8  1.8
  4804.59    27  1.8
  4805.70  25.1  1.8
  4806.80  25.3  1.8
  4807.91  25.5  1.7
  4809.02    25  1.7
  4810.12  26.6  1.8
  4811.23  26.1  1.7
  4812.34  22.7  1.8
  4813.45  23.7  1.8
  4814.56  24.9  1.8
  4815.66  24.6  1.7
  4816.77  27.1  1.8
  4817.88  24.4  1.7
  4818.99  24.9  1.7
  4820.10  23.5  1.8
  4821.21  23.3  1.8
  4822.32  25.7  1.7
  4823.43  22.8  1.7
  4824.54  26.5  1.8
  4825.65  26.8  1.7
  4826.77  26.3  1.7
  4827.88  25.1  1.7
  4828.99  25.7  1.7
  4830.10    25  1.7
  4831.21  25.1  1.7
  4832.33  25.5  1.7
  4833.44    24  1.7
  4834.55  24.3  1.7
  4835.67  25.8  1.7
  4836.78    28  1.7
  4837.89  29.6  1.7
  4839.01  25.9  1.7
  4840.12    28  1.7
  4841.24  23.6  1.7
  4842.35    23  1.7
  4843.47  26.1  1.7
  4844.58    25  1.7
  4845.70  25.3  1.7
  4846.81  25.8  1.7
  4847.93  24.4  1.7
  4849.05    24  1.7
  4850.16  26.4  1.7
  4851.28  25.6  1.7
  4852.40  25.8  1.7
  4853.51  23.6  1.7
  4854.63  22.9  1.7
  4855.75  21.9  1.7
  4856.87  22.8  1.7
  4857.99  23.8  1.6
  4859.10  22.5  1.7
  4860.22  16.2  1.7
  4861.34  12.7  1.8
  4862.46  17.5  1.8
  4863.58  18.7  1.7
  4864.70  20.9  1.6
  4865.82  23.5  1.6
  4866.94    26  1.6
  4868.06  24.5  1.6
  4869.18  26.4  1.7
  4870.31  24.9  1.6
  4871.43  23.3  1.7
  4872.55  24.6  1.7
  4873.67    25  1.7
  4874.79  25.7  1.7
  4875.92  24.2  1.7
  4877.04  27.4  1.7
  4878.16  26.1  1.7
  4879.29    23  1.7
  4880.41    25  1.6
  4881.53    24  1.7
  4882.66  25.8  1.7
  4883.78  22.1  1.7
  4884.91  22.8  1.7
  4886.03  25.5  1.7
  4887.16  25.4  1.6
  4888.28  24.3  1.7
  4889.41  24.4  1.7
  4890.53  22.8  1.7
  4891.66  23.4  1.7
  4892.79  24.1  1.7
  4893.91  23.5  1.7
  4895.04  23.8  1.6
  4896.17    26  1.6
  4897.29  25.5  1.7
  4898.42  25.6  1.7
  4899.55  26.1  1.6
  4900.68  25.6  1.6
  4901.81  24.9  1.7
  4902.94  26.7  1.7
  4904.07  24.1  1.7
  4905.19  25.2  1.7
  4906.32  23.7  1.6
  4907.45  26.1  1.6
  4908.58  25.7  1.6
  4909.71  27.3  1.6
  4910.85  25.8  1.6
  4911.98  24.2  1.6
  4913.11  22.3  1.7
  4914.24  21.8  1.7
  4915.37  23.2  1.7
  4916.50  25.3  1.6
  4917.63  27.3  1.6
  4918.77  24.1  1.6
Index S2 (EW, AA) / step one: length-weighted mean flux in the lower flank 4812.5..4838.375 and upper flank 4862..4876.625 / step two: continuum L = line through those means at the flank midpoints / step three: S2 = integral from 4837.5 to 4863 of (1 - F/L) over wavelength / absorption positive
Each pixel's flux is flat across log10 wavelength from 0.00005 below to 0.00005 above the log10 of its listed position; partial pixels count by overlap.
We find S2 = 0.83 AA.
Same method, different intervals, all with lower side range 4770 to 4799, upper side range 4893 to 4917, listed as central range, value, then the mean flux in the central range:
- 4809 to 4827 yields 0.51 AA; 25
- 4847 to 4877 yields 2.58 AA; 23.1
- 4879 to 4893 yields 0.55 AA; 24.1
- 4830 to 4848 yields -0.07 AA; 25.6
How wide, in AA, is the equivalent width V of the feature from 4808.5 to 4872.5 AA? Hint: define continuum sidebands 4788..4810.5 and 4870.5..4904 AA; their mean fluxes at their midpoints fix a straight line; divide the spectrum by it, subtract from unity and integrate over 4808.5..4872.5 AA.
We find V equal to 2.5 AA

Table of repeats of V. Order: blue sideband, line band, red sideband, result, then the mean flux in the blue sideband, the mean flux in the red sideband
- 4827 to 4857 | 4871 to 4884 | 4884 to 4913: 0.10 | 25.2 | 24.8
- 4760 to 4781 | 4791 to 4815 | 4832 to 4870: -0.29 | 26.1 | 23.8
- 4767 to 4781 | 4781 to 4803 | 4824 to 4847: 0.25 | 26.2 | 25.7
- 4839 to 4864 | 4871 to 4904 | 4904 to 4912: -0.20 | 23.1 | 25.4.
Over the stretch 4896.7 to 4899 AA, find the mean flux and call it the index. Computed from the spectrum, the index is 25.6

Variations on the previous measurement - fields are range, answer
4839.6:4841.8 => 25.7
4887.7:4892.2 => 23.8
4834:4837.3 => 26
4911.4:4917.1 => 23.4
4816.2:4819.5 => 25.5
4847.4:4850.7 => 25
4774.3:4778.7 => 26.6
